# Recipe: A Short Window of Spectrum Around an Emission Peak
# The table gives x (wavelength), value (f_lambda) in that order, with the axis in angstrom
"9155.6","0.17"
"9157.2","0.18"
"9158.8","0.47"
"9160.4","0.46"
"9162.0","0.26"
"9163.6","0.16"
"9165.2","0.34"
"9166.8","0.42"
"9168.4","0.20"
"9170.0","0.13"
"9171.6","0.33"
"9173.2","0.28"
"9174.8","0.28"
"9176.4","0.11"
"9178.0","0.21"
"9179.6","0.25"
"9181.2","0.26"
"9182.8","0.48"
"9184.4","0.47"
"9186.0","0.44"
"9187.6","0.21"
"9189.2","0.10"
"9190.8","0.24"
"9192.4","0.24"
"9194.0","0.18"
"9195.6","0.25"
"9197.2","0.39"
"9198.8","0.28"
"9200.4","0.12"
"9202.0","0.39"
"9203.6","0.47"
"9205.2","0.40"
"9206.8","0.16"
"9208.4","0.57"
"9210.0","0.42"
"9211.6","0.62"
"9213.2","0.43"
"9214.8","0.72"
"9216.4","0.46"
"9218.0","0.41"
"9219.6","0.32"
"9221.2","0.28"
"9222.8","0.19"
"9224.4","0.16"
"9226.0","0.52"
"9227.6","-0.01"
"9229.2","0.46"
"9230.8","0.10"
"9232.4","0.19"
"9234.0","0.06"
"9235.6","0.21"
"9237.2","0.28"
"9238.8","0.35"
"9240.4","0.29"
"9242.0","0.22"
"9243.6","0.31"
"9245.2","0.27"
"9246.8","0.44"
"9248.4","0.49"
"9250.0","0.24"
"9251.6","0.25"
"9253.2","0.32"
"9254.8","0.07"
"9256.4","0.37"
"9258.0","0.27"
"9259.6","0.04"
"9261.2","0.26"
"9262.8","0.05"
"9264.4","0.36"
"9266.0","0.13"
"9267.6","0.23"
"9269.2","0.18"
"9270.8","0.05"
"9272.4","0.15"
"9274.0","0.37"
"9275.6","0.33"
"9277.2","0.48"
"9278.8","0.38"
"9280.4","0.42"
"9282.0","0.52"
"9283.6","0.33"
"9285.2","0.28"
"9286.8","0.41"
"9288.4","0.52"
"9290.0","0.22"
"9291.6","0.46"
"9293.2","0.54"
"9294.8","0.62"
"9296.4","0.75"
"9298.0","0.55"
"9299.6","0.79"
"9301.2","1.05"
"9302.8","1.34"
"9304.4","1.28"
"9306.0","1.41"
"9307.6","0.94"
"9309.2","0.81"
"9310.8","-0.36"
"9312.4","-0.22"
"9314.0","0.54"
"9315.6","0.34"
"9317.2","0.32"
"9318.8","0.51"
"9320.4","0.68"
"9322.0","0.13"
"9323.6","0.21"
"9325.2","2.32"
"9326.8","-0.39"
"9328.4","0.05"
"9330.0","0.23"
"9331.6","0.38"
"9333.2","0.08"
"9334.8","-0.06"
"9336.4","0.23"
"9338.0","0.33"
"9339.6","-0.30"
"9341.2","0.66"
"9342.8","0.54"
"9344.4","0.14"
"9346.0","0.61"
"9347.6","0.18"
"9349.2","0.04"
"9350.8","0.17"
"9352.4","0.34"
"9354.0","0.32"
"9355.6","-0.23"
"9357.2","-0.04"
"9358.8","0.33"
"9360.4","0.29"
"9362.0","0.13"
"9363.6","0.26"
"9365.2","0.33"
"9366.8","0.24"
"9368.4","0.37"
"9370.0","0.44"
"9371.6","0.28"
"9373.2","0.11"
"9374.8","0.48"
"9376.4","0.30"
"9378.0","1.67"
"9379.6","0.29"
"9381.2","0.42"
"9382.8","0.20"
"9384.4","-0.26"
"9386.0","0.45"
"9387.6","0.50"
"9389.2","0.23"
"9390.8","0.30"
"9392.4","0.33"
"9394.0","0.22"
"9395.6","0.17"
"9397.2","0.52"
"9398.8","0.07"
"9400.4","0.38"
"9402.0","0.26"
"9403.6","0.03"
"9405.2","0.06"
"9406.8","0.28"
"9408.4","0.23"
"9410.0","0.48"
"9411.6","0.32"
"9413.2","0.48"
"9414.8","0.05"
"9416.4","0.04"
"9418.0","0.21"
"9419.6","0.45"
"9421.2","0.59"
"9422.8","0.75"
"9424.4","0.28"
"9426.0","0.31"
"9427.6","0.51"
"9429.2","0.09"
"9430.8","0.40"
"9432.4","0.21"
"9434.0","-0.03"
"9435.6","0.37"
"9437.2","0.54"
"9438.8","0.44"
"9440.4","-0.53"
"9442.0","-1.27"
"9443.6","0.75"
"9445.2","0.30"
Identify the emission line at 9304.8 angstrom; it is [O III]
